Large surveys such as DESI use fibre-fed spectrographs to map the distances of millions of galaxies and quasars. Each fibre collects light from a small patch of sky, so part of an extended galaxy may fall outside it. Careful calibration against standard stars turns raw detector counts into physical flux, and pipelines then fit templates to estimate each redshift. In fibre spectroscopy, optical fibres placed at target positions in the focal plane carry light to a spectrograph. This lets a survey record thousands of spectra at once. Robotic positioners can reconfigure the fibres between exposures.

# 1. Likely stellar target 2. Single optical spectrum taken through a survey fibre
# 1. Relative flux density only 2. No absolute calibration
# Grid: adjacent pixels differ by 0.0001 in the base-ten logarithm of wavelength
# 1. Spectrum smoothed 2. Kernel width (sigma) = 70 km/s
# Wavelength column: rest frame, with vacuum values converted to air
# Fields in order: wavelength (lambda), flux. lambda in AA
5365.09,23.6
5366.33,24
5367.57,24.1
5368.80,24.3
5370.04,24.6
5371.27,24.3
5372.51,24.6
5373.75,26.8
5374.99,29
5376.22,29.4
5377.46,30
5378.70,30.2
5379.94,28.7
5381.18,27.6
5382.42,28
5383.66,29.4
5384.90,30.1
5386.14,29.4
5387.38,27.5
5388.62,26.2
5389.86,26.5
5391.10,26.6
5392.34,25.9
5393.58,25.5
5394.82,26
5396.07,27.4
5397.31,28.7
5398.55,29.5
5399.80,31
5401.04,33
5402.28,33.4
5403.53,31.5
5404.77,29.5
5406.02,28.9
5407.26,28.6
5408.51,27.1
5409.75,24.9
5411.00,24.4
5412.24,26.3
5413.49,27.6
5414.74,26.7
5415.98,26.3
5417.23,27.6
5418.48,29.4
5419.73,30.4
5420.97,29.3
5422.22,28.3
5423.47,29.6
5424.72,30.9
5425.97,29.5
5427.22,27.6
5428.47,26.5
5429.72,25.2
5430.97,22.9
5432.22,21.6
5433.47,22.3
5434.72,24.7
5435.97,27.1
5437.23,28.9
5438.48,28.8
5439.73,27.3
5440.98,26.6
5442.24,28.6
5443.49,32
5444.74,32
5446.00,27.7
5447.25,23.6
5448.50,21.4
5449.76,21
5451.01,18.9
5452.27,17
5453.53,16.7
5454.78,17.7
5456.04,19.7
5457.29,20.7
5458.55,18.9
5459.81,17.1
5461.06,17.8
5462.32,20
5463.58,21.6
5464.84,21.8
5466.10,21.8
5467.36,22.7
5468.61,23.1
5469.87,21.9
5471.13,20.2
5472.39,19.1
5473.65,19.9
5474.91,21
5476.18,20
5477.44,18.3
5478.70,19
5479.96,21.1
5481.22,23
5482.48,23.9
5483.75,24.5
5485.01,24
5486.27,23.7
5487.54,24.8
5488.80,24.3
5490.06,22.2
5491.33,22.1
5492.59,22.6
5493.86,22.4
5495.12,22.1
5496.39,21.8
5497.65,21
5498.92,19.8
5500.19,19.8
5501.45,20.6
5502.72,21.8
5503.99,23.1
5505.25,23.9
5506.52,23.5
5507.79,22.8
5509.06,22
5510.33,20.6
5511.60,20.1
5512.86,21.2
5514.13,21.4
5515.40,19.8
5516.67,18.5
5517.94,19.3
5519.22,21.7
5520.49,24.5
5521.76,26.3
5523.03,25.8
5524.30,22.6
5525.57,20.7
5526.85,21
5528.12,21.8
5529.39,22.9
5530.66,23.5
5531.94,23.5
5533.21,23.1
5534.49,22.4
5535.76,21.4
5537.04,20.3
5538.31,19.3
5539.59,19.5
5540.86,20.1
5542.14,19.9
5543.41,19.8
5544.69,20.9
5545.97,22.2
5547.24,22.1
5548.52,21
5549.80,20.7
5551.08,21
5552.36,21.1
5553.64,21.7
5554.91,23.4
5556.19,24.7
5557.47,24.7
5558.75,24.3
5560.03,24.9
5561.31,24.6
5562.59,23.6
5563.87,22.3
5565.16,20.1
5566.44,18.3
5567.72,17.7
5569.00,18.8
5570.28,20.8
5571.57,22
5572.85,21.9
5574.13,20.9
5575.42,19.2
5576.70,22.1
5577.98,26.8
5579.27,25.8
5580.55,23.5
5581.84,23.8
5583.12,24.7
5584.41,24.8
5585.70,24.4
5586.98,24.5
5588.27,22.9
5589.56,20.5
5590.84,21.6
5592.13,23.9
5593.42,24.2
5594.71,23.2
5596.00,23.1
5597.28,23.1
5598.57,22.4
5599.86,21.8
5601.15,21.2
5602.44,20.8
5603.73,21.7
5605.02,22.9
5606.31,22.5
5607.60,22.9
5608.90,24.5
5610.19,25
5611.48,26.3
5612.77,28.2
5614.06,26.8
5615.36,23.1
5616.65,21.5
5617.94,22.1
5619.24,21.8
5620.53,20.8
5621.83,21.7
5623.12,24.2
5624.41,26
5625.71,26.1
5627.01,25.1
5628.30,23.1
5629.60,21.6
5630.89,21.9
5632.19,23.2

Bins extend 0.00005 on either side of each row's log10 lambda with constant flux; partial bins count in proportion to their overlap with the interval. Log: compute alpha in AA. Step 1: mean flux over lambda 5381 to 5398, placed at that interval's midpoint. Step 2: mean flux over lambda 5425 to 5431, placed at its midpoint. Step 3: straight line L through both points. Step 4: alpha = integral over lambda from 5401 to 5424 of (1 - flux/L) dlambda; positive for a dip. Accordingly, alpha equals -1.09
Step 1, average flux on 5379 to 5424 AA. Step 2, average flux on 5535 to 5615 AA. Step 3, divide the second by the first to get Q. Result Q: 0.8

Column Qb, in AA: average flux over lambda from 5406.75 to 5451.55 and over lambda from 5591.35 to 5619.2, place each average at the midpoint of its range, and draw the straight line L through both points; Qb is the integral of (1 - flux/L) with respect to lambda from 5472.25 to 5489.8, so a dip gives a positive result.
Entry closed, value 2.5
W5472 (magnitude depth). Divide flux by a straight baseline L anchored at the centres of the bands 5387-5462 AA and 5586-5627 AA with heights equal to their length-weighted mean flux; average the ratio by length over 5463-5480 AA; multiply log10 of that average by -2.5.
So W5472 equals 0.21 mag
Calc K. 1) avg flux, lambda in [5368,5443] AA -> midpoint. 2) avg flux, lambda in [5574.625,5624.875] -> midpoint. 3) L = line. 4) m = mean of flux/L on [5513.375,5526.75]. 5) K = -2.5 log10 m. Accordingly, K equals 0.143 mag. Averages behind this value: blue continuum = 27.6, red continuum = 23.3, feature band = 22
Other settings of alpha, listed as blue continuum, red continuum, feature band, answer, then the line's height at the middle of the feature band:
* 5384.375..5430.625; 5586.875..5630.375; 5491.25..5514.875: 3.8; 25.8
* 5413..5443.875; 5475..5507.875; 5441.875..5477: 4.7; 24.8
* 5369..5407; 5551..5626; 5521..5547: 2.7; 24.4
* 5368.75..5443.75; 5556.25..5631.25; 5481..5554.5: 8.8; 24.9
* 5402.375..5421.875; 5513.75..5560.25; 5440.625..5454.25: 1.2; 26.3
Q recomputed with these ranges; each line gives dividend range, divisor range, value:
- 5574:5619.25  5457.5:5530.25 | 1.08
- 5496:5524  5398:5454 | 0.81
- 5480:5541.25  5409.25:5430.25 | 0.80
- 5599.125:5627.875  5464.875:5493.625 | 1.07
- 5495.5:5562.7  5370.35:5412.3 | 0.78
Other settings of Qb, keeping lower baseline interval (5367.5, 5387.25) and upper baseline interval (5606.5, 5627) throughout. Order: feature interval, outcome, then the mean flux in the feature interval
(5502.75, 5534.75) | 4.12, 22.2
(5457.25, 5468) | 2.49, 20.3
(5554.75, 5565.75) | 0.55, 23.6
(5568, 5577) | 1.48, 20.6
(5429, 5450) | 0.49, 26.1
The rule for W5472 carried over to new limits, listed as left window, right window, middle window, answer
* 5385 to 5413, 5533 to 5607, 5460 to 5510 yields 0.16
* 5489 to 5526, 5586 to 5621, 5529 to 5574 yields 0.04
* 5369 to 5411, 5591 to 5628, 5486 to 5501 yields 0.17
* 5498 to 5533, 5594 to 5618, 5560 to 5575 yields 0.08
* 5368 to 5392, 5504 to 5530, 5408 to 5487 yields 0.04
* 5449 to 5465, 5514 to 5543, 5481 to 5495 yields -0.16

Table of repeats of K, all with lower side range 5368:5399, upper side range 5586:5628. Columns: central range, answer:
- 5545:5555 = 0.135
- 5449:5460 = 0.362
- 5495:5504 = 0.199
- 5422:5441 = -0.007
